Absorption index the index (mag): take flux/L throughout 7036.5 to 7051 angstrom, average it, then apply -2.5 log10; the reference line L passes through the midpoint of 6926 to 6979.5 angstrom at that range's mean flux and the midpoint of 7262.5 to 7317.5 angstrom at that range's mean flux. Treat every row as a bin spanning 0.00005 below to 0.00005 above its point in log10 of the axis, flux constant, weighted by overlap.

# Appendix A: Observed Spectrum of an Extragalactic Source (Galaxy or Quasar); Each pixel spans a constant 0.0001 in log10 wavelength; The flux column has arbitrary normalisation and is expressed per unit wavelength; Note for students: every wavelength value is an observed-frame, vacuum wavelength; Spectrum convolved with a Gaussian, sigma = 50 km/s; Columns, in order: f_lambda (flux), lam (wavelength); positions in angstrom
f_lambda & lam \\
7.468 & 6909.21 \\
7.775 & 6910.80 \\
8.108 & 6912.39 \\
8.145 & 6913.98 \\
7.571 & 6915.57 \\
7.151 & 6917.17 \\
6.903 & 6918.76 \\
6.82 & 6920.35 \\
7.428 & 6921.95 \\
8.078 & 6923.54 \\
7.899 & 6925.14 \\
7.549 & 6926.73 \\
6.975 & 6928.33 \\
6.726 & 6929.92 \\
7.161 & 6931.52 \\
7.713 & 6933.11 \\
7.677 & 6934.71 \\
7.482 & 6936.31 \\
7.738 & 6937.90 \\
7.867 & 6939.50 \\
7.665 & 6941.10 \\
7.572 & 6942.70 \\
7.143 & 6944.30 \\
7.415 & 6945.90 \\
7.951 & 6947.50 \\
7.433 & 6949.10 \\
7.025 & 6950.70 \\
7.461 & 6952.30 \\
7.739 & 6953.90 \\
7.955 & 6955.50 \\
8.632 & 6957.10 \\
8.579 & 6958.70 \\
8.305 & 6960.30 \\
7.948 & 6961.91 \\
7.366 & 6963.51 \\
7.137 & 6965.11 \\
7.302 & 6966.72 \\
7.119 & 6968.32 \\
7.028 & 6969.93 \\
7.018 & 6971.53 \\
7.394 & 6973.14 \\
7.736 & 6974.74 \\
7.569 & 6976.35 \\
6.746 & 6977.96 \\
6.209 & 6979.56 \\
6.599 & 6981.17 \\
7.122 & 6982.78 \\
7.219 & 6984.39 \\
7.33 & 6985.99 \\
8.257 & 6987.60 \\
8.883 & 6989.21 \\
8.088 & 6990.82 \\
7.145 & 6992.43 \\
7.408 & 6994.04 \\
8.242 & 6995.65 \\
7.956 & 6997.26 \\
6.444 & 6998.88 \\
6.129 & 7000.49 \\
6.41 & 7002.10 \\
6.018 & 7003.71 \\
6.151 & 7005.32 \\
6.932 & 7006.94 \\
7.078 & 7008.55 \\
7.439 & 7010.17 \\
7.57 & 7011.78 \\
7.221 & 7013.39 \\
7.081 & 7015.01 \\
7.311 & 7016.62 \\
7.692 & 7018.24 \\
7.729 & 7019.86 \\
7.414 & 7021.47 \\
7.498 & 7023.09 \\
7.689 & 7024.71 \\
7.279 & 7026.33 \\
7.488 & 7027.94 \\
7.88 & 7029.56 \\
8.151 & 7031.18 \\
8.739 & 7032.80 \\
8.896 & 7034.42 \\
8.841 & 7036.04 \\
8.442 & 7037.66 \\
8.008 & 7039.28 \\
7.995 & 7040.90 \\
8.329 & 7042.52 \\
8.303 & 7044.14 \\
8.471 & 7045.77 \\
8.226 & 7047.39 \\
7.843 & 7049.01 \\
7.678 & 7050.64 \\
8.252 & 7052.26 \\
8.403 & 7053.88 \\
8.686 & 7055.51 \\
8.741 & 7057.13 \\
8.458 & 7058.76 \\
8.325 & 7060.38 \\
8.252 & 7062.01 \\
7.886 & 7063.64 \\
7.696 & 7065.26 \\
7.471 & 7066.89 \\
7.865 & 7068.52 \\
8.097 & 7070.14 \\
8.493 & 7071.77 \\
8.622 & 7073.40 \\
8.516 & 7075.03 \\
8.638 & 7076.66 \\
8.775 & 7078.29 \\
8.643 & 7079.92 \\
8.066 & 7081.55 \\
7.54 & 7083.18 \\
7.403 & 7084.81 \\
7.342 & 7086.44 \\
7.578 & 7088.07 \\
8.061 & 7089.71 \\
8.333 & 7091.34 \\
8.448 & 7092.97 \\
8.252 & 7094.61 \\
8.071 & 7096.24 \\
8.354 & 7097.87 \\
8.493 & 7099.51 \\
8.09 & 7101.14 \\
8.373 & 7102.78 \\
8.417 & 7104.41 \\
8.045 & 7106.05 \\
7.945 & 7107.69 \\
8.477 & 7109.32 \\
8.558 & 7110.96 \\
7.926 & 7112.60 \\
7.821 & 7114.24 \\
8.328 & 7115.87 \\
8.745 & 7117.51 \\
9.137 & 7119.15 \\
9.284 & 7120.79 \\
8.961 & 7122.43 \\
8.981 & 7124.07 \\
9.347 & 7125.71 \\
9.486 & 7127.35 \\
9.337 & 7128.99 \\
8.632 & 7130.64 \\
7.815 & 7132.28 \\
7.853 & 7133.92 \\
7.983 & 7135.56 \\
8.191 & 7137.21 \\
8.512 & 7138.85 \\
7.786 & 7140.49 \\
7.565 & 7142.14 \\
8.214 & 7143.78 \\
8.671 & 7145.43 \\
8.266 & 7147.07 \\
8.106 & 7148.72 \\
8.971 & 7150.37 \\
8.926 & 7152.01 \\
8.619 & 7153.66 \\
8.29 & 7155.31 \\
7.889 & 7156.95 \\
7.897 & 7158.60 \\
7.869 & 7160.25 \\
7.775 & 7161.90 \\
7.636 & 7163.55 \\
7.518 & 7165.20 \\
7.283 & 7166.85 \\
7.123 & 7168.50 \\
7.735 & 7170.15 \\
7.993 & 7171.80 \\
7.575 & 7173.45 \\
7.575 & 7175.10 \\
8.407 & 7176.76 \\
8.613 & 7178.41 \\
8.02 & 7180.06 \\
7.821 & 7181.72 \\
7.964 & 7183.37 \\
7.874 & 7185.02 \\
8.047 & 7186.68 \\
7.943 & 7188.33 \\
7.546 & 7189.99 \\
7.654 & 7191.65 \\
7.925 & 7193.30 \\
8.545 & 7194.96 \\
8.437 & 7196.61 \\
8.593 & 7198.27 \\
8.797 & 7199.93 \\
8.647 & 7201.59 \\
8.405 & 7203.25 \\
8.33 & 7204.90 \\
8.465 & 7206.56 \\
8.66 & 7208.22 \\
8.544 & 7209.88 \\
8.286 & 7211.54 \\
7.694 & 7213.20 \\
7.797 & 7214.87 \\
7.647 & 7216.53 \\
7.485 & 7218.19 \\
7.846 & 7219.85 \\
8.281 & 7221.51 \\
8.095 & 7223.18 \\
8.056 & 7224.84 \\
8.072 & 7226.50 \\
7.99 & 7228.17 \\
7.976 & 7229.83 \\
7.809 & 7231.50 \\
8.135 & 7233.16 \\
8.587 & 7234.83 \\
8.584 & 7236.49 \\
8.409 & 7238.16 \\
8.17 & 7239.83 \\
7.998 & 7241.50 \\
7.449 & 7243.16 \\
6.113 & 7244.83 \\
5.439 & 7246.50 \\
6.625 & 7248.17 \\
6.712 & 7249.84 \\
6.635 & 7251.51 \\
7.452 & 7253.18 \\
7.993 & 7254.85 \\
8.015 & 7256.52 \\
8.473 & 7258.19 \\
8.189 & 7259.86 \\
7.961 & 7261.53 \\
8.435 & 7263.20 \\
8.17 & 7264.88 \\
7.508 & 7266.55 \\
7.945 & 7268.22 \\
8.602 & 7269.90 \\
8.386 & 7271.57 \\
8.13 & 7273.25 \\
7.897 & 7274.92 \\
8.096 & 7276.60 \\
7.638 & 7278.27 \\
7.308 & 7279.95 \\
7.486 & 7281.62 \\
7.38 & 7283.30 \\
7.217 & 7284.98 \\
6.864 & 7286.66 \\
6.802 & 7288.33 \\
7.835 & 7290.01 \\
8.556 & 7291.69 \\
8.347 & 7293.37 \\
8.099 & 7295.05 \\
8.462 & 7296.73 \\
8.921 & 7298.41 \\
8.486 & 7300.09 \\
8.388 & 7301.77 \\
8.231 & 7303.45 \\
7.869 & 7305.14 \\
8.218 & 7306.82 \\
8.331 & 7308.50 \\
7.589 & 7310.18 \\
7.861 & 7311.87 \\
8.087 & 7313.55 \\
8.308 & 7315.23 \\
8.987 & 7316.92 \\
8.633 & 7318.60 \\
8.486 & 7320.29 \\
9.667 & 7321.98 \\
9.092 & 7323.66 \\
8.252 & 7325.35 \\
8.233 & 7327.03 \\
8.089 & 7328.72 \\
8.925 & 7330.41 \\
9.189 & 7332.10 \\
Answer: -0.07 mag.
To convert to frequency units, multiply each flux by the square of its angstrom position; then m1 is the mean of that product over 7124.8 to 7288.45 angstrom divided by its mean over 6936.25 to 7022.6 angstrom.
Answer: 1.15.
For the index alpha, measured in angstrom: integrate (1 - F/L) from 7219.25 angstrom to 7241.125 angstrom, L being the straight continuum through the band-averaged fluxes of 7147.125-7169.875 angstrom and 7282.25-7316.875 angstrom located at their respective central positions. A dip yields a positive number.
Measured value -0.4 angstrom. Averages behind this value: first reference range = 7.99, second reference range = 8.01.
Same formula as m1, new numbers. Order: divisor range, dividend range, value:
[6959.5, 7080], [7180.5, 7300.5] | 1.09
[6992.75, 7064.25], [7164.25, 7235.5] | 1.09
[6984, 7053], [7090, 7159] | 1.13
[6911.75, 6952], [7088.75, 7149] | 1.18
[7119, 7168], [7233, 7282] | 0.96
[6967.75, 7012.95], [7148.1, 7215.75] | 1.19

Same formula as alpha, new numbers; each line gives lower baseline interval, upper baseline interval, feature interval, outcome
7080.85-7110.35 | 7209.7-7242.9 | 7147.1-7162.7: -0.38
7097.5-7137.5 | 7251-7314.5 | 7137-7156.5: 0.16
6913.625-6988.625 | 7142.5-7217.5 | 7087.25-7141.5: -3.38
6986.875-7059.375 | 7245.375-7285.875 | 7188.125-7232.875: -2.72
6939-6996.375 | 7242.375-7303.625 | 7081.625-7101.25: -0.97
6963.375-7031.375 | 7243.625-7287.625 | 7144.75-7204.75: -4.96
